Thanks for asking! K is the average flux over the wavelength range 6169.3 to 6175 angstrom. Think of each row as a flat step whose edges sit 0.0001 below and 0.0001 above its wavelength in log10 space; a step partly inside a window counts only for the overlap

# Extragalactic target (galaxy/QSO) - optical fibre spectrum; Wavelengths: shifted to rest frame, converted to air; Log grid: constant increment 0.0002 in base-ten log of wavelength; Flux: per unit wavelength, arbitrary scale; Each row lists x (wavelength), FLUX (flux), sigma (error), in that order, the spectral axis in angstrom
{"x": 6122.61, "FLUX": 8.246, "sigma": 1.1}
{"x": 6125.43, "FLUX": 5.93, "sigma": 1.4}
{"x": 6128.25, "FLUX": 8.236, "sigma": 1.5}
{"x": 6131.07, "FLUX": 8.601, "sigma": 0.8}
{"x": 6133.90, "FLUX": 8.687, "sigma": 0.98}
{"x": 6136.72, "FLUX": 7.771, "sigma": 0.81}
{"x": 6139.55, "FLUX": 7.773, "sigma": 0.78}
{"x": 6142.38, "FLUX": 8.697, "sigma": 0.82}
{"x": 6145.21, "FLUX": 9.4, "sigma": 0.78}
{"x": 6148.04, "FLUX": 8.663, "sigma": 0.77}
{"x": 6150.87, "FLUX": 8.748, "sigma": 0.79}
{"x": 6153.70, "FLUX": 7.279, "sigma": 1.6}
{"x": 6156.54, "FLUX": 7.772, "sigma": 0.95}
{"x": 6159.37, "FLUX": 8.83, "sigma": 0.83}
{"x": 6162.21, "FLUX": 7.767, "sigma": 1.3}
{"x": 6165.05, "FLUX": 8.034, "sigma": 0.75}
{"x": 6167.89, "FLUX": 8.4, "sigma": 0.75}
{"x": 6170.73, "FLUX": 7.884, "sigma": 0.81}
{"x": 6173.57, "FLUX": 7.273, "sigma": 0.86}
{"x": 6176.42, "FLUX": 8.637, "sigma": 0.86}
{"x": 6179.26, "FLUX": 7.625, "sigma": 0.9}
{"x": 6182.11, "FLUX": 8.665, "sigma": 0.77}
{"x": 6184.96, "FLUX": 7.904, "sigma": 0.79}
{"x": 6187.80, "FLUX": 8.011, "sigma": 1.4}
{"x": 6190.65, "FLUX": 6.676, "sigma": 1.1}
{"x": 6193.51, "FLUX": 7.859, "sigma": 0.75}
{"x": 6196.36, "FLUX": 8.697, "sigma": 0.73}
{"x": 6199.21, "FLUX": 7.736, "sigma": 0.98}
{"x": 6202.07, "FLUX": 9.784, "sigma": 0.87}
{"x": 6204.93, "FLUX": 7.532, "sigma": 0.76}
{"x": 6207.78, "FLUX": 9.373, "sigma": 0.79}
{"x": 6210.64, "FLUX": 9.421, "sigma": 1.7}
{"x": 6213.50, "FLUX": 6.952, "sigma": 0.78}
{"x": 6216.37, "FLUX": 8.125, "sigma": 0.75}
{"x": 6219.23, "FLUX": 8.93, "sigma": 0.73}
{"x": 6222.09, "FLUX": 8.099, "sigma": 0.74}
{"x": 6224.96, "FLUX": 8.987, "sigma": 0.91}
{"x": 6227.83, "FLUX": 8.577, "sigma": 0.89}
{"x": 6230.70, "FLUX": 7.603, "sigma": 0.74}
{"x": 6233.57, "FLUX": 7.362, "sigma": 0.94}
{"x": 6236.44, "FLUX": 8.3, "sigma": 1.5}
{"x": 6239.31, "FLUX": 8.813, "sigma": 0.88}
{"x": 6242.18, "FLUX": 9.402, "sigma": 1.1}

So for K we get 7.58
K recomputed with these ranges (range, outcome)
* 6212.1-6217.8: 7.53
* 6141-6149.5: 8.92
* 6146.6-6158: 8.13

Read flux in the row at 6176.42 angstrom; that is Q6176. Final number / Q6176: 8.637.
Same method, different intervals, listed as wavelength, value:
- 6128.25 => 8.236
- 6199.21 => 7.736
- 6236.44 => 8.3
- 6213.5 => 6.952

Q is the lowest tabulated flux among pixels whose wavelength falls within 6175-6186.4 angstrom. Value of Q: 7.625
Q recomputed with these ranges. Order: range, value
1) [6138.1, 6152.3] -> 7.773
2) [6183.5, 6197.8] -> 6.676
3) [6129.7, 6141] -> 7.771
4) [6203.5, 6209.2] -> 7.532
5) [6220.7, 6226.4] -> 8.099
